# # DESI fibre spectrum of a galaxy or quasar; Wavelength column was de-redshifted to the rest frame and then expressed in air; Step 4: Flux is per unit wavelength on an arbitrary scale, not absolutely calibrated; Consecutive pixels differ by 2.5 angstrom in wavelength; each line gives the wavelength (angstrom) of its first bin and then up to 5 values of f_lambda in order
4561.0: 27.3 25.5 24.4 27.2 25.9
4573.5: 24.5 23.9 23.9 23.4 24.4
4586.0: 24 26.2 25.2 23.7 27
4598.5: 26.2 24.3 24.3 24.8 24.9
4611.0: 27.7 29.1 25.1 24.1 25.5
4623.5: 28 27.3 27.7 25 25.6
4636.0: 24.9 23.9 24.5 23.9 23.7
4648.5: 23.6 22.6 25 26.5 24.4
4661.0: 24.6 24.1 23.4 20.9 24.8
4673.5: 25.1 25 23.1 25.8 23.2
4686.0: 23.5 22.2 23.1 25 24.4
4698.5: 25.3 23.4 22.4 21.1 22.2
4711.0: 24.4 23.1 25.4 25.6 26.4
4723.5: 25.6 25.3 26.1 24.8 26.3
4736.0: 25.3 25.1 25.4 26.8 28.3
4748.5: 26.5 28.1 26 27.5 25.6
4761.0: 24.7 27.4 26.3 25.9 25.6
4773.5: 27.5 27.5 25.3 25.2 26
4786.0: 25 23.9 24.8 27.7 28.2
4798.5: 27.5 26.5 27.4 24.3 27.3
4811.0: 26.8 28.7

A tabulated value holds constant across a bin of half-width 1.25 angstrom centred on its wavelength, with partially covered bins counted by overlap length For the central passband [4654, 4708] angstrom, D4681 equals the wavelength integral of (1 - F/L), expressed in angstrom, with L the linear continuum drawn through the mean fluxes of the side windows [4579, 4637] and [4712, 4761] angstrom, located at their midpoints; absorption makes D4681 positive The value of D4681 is 4.0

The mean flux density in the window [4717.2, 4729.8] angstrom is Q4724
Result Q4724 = 25.8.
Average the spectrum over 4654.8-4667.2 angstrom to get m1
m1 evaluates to 24.6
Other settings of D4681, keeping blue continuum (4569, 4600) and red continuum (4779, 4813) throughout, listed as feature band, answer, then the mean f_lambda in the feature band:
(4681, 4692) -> 0.96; 23.3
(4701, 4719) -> 1.63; 23.4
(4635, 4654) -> 0.99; 24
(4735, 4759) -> -0.53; 26.5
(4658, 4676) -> 1.04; 24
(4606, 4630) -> -1.31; 26.5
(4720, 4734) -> 0.05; 25.7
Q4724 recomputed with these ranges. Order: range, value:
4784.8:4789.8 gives 24.4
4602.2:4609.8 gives 24.7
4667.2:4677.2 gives 23.9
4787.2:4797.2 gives 26.1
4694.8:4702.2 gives 24.4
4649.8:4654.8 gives 23.8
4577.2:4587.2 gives 23.9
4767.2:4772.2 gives 25.8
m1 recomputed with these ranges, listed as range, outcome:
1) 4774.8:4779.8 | 26.4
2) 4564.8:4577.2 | 25.2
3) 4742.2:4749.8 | 27.2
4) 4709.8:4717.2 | 24.3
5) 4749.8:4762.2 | 26.4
